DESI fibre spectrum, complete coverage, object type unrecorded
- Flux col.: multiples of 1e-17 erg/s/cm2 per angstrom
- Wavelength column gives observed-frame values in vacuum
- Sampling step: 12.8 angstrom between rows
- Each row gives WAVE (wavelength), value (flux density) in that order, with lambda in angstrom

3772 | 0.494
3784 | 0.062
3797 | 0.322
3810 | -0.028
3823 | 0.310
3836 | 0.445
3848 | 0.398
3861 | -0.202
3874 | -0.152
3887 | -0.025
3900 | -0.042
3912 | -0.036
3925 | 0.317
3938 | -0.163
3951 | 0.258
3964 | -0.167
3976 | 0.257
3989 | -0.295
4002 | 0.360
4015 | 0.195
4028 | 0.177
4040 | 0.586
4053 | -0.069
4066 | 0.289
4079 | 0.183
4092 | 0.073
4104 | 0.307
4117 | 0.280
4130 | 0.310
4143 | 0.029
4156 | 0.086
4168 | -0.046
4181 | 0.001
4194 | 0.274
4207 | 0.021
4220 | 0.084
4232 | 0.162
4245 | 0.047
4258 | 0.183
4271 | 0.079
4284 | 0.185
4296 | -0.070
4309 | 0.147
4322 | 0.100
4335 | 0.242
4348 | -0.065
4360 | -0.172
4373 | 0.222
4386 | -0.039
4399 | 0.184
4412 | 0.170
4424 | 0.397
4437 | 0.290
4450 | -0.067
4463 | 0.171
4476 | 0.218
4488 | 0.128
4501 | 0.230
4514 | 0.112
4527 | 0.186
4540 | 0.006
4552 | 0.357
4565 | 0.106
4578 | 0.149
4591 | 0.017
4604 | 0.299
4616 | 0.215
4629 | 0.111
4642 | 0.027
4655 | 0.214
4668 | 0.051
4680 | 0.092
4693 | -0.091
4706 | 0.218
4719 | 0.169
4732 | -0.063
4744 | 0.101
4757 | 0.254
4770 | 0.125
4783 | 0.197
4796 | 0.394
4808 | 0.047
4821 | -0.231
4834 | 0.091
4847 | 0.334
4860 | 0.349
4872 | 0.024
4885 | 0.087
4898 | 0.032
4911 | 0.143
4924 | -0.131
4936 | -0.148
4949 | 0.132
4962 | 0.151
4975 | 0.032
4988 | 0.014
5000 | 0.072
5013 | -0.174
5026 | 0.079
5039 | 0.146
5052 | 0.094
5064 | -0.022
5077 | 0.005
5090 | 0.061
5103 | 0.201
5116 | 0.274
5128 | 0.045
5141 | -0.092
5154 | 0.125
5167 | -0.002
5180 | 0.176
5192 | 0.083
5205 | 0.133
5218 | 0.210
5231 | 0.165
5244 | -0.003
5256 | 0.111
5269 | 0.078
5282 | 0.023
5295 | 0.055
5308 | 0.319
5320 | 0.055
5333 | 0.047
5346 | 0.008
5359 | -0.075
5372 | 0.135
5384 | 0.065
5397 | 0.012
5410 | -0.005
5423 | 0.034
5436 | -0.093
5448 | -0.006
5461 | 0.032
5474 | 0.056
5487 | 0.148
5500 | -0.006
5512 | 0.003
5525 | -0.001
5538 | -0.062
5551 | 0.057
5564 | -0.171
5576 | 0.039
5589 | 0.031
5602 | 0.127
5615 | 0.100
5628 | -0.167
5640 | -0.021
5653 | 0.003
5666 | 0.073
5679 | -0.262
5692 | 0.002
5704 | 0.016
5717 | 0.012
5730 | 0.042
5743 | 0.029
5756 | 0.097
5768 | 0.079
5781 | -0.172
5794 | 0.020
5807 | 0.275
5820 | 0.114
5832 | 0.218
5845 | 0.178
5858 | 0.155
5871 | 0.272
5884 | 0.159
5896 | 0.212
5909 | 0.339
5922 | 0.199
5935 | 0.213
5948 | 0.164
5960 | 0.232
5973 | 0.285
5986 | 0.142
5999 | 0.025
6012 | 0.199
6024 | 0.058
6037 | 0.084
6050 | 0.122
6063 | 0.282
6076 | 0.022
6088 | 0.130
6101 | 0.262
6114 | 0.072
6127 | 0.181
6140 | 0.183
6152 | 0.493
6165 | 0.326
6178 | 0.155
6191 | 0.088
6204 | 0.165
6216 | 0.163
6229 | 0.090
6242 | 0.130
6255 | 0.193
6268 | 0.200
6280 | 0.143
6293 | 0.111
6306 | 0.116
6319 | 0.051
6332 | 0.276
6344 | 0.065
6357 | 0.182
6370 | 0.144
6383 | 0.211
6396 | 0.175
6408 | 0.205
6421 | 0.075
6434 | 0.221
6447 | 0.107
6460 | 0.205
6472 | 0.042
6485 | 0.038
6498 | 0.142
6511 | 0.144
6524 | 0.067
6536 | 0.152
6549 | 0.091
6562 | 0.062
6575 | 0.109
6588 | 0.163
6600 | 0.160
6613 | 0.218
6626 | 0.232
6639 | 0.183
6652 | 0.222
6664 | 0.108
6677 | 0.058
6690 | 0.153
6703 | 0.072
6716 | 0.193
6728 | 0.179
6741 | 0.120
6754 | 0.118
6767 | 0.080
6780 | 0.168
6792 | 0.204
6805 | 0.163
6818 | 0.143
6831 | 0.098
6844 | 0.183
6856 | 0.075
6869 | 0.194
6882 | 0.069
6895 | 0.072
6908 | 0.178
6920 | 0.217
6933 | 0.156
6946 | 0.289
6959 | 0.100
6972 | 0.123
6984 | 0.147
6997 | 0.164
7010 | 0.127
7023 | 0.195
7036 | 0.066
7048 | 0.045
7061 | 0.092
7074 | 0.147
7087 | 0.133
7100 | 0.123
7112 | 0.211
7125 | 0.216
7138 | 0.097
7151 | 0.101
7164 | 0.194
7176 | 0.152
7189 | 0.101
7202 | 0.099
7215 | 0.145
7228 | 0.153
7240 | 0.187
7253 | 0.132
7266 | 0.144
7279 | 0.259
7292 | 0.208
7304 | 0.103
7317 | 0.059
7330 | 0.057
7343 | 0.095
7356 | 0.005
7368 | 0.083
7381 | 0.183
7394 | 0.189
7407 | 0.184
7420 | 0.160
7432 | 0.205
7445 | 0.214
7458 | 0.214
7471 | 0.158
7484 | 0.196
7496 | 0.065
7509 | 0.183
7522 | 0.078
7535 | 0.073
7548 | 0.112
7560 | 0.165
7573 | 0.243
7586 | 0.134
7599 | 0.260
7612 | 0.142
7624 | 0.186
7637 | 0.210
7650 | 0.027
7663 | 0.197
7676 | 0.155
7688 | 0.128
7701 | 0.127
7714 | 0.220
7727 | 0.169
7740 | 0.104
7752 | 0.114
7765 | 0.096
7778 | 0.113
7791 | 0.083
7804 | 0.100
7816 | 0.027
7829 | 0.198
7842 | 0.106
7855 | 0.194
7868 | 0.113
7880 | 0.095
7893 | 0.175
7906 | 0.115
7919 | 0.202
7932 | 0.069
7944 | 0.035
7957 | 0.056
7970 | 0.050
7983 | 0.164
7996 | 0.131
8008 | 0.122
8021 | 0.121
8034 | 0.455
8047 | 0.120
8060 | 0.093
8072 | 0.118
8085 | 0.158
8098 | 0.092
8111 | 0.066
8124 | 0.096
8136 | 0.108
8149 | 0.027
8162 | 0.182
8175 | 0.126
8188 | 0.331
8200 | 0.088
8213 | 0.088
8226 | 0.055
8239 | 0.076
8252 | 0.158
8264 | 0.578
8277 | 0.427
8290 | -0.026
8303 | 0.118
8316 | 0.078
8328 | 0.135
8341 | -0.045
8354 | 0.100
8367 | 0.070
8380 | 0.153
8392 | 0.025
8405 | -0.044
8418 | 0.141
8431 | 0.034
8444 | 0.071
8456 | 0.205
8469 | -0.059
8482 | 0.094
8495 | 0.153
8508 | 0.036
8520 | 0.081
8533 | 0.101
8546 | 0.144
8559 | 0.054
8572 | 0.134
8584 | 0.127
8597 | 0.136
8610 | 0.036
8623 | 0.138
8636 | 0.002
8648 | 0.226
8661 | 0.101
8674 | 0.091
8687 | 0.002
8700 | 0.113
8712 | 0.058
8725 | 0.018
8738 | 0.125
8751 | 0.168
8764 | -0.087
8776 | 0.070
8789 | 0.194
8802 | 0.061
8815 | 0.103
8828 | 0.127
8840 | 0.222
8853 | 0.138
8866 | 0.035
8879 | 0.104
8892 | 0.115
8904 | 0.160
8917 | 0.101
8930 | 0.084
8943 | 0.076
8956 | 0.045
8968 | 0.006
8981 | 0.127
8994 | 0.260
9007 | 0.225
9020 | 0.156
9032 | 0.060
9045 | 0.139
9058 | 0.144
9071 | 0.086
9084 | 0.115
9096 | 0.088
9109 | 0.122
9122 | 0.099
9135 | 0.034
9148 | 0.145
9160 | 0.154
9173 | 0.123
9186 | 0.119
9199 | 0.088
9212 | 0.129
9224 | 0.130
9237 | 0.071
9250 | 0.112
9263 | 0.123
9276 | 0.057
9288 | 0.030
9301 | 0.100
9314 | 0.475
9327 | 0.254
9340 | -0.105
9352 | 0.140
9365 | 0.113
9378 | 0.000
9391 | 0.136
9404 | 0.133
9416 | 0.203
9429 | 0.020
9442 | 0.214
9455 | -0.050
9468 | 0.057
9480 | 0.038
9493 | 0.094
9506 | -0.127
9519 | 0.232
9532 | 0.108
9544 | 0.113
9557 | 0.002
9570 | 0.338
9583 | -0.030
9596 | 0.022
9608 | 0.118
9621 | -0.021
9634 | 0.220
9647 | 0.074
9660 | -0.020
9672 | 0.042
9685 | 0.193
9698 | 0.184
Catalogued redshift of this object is 0.651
